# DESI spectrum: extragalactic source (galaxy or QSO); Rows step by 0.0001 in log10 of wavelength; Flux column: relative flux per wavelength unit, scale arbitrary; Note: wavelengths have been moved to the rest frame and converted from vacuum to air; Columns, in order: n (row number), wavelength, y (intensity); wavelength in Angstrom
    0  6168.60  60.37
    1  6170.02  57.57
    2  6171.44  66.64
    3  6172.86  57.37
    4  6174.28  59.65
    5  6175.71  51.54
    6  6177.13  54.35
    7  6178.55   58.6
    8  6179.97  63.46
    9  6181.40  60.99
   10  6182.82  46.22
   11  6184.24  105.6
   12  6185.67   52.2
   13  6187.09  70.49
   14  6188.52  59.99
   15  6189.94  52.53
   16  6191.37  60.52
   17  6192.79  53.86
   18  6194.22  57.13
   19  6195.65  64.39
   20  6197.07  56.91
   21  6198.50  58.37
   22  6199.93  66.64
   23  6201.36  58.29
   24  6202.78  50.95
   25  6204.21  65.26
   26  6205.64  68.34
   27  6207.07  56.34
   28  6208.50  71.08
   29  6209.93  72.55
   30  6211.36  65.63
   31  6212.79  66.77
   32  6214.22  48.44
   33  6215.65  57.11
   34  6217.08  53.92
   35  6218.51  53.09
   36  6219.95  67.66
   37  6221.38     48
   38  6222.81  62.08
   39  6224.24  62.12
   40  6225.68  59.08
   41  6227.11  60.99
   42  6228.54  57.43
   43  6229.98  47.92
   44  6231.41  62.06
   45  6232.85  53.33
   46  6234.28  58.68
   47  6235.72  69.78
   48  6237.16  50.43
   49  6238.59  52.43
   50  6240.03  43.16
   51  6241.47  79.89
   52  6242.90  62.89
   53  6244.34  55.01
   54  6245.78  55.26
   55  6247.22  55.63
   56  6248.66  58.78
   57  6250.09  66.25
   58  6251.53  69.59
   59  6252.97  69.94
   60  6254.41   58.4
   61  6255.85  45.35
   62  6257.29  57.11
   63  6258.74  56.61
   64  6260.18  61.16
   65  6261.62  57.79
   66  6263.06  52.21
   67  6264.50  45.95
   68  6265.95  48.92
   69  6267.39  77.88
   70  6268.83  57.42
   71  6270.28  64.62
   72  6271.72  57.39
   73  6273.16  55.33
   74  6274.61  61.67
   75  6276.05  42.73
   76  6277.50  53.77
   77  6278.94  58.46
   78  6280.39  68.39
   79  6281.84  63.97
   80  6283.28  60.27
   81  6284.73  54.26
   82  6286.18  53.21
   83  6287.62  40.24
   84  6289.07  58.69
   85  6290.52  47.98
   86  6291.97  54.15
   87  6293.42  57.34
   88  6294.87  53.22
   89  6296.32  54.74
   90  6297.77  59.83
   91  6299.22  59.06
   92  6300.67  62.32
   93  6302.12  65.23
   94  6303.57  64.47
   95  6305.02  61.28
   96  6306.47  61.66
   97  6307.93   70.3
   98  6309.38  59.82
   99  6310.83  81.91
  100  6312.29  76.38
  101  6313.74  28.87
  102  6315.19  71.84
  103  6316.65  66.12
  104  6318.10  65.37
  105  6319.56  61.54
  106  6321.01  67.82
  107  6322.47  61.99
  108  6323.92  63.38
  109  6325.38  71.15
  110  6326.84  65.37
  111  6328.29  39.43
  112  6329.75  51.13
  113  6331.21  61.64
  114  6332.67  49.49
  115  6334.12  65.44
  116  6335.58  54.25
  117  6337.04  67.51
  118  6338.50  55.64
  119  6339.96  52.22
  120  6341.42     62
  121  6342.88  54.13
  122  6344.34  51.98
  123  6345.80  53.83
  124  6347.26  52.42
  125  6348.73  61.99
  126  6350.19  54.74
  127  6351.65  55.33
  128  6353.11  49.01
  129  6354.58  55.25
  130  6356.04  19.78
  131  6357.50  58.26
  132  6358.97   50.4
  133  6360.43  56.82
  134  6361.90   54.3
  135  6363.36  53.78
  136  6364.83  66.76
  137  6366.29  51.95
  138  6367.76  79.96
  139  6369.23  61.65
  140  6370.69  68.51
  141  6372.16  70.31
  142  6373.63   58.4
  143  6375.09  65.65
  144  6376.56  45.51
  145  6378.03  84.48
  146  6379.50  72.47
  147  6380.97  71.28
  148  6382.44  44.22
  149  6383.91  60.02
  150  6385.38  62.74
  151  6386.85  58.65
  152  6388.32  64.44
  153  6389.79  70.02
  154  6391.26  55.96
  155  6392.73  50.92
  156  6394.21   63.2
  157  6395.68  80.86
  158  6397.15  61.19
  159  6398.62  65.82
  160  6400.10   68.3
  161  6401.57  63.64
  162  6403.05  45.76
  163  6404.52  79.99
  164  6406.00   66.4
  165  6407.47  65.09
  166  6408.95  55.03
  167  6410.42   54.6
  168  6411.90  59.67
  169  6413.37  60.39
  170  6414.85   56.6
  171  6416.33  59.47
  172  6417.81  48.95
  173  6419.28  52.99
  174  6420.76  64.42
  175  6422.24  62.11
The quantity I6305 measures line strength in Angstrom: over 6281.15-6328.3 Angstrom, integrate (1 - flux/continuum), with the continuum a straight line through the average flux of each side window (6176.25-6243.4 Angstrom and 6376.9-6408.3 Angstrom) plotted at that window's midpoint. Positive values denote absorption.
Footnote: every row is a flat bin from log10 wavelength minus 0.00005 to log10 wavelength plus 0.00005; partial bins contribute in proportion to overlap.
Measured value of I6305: 1.4 Angstrom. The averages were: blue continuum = 60.1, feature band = 60.4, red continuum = 64.3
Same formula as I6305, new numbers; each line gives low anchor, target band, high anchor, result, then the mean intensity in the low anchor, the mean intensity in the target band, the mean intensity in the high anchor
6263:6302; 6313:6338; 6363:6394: 0.0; 56.7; 59.5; 62.8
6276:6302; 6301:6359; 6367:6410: 0.7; 56.3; 58.6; 64.1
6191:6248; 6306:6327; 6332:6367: -3.5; 59.2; 64.9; 54.5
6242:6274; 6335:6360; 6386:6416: 3.1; 58.8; 53.5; 62.3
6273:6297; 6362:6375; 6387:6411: -0.5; 55.2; 63.6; 63.2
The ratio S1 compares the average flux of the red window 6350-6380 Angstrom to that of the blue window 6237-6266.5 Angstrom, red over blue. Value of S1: 1.0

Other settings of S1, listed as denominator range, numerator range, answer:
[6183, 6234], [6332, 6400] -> 0.98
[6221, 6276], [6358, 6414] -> 1.07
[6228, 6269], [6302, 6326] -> 1.11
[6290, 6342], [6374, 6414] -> 1.04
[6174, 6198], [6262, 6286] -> 0.95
